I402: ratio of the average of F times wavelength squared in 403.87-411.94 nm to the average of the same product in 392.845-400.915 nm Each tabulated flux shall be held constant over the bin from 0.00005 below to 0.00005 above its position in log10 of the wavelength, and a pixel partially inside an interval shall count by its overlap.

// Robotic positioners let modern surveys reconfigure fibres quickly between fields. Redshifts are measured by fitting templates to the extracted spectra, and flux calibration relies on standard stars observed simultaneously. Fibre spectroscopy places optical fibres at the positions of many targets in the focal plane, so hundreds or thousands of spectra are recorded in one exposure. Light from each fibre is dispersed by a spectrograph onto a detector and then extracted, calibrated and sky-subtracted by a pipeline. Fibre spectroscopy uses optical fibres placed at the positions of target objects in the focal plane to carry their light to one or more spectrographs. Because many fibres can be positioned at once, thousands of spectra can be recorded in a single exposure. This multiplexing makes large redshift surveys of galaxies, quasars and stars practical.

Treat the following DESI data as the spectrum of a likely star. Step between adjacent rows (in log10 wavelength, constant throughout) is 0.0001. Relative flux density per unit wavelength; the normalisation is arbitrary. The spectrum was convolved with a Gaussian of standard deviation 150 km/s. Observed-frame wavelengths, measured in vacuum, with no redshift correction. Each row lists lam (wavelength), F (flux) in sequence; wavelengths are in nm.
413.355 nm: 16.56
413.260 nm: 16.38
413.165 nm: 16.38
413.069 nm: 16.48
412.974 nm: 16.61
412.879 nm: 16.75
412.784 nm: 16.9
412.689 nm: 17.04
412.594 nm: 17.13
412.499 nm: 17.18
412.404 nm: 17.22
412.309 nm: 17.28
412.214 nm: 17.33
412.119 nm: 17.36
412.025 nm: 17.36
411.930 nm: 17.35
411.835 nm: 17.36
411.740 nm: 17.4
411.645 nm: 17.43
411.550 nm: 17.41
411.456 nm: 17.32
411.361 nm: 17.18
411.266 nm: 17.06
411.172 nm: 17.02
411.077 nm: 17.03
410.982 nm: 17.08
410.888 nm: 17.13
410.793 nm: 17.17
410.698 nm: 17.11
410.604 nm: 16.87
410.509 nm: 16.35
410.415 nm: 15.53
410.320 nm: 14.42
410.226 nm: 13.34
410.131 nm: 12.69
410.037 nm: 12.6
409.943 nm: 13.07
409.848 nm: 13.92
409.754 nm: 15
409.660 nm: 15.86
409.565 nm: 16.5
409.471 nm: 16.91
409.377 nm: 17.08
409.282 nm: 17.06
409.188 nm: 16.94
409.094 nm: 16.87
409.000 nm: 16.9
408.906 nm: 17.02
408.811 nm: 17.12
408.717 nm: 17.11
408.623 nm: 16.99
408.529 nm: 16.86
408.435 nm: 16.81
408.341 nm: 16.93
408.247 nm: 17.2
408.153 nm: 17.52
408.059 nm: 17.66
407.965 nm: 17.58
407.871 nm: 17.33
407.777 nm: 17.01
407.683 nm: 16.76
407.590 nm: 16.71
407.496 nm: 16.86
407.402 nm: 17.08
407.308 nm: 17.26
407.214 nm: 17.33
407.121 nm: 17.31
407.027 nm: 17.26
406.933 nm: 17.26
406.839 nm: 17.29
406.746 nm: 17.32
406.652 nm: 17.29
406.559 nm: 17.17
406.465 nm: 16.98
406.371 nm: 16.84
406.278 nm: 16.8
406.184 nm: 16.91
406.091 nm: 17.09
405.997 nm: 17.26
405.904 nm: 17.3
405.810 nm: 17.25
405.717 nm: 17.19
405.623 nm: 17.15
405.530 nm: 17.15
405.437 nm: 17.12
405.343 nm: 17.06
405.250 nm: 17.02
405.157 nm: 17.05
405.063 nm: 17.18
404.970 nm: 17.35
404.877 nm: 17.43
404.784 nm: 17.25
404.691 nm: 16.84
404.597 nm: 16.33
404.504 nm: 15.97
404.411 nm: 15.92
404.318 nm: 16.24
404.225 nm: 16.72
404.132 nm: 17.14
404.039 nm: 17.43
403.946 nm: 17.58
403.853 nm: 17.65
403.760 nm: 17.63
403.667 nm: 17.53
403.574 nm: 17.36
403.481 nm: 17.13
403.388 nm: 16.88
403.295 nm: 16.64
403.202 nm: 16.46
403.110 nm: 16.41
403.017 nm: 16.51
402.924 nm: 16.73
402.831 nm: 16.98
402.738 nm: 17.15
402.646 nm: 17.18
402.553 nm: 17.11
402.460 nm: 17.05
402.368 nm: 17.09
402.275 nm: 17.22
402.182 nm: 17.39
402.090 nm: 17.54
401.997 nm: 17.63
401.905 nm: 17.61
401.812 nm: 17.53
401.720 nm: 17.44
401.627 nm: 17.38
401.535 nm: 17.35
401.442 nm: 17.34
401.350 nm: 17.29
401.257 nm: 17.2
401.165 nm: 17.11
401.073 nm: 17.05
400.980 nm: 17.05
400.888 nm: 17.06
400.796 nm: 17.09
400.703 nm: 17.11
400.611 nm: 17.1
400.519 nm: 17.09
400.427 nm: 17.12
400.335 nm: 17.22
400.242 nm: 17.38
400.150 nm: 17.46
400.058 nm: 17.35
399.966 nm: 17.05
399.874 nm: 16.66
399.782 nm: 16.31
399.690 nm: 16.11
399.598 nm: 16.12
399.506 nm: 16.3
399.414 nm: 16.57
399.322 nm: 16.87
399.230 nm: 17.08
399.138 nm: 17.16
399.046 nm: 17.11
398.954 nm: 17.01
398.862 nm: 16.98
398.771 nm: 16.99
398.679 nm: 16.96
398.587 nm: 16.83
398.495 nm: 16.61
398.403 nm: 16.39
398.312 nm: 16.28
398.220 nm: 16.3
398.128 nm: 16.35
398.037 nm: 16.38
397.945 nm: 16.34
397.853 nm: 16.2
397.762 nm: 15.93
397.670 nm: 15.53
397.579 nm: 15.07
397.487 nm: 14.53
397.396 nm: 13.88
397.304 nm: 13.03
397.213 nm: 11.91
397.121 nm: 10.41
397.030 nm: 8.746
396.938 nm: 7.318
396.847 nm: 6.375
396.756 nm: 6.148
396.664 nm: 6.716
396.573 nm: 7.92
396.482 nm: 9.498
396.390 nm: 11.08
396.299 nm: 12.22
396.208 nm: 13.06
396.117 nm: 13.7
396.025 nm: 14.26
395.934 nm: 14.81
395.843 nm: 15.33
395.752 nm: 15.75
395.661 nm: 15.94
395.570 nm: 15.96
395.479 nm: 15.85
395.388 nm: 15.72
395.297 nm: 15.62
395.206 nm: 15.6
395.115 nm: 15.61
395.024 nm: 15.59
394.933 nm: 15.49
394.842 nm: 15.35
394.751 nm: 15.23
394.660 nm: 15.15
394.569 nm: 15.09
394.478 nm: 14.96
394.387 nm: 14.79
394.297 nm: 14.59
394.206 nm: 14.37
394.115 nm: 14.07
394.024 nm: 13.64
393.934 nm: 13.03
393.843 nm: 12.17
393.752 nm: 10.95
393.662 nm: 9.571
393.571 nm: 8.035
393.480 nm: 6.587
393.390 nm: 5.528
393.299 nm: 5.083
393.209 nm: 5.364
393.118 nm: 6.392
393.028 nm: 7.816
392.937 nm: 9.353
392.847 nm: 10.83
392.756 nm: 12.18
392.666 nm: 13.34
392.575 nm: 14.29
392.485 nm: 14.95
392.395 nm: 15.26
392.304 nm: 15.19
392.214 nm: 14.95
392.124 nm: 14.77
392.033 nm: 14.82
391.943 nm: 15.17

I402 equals 1.26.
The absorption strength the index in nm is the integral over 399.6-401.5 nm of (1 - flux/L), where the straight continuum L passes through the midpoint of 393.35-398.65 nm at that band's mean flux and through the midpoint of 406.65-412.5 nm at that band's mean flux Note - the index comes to -0.33 nm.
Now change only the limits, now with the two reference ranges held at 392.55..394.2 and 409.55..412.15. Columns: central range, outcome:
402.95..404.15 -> -0.31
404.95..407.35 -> -0.45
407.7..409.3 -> -0.19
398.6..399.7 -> -0.44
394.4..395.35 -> -0.44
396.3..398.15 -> -0.09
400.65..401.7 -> -0.37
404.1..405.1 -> -0.20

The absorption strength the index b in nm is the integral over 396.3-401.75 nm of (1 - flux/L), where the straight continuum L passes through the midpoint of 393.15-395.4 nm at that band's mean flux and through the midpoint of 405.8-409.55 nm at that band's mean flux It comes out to -0.371 nm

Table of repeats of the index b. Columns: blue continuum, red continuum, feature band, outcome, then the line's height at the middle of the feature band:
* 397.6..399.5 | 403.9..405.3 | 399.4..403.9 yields -0.091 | 16.7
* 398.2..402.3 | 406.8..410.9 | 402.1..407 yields -0.093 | 16.7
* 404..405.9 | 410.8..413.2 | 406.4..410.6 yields 0.140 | 17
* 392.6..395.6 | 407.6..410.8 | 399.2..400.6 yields -0.301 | 13.9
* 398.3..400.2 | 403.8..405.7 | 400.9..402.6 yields -0.042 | 16.9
